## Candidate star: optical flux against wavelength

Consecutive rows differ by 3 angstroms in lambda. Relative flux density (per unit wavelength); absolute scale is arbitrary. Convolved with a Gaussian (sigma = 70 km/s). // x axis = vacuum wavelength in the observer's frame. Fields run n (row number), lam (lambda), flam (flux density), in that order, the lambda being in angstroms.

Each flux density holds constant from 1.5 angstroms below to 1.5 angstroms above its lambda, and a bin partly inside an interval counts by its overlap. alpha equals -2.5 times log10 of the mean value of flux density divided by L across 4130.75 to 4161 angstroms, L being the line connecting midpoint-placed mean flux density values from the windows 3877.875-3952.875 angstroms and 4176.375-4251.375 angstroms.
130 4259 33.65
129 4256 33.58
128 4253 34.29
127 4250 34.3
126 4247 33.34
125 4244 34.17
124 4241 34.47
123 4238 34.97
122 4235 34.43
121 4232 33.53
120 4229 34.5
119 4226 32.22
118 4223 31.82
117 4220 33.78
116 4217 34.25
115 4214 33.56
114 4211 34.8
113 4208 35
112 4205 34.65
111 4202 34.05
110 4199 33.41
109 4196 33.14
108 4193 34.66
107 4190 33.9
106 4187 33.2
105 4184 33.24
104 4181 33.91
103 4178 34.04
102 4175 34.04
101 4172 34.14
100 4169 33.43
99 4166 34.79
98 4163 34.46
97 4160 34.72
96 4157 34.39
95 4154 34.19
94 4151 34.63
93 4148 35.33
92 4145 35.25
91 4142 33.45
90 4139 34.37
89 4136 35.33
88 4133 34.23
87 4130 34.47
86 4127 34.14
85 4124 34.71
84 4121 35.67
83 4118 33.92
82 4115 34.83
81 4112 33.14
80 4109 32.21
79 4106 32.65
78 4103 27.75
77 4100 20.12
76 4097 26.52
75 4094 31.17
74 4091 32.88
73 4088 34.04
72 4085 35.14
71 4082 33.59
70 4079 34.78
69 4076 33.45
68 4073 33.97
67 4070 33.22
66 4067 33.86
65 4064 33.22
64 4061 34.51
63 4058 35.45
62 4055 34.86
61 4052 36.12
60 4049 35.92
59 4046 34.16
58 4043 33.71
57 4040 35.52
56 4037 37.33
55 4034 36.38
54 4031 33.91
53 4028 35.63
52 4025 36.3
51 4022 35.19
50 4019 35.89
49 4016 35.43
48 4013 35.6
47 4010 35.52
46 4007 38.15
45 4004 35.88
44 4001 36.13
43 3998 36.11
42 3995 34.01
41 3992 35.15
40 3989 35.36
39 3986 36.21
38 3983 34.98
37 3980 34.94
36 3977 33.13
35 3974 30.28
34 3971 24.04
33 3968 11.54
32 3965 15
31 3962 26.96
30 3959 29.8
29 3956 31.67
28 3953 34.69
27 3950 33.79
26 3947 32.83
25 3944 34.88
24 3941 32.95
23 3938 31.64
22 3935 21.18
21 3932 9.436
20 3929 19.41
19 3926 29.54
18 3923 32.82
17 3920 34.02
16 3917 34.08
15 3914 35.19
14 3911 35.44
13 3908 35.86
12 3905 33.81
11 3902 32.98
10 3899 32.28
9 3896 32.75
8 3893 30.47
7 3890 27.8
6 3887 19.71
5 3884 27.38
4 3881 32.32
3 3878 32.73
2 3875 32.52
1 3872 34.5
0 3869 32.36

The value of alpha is -0.049 mag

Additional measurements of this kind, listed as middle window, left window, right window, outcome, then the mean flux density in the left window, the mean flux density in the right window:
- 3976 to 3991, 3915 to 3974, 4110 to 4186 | -0.210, 27.5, 34.3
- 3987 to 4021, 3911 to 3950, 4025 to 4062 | -0.078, 29.4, 35.3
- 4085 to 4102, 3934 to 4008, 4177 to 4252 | 0.110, 31.3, 33.9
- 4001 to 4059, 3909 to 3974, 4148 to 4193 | -0.169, 28.2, 34.1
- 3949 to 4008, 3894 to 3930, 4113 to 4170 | 0.061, 32.5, 34.5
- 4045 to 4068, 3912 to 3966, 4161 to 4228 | -0.116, 29.1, 33.9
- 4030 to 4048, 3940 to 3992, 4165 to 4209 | -0.121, 30.3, 34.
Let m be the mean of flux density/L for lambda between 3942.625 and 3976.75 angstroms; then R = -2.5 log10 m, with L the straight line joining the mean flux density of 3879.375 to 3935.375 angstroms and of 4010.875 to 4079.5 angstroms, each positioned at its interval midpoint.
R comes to 0.13 mag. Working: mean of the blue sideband 29.5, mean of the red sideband 35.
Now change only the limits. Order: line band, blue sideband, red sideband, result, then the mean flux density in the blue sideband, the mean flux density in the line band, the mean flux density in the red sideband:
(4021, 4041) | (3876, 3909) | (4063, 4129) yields -0.12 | 30.7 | 35.8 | 32.5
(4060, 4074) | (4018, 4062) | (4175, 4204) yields 0.04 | 35.4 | 33.7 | 33.8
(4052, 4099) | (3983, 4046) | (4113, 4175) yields 0.06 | 35.6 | 33.3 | 34.5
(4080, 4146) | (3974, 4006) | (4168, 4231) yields 0.05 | 35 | 32.7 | 33.8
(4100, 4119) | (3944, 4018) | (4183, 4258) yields 0.06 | 32.1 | 31.4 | 33.9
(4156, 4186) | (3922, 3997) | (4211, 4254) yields -0.04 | 29.1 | 34.1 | 33.9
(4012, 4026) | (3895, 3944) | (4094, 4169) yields -0.13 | 30.3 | 35.7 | 33.1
